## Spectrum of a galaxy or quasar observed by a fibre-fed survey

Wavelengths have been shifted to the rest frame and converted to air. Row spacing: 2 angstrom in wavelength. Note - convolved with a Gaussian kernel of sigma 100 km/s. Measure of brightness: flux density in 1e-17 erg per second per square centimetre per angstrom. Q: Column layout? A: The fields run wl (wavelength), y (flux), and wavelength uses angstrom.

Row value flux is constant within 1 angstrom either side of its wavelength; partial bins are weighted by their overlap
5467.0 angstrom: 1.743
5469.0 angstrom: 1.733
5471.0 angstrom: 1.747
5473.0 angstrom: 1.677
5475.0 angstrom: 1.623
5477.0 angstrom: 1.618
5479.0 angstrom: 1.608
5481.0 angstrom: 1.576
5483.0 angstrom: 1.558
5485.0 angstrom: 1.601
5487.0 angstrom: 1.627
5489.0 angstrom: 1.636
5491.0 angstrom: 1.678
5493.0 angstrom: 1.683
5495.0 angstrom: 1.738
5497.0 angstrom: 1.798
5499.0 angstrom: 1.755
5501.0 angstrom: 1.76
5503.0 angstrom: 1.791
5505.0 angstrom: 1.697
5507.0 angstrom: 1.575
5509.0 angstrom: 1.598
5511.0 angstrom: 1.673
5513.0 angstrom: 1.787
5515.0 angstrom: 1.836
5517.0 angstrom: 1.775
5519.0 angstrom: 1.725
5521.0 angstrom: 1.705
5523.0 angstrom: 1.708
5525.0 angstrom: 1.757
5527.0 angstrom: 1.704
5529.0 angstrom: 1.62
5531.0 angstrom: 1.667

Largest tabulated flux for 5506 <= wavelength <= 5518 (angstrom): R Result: 1.836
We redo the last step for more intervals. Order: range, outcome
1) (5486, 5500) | 1.798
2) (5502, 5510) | 1.791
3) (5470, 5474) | 1.747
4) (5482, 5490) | 1.636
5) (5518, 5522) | 1.725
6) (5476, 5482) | 1.618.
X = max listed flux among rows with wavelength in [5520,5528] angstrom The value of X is 1.757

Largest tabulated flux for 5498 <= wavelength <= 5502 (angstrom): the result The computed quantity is 1.76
